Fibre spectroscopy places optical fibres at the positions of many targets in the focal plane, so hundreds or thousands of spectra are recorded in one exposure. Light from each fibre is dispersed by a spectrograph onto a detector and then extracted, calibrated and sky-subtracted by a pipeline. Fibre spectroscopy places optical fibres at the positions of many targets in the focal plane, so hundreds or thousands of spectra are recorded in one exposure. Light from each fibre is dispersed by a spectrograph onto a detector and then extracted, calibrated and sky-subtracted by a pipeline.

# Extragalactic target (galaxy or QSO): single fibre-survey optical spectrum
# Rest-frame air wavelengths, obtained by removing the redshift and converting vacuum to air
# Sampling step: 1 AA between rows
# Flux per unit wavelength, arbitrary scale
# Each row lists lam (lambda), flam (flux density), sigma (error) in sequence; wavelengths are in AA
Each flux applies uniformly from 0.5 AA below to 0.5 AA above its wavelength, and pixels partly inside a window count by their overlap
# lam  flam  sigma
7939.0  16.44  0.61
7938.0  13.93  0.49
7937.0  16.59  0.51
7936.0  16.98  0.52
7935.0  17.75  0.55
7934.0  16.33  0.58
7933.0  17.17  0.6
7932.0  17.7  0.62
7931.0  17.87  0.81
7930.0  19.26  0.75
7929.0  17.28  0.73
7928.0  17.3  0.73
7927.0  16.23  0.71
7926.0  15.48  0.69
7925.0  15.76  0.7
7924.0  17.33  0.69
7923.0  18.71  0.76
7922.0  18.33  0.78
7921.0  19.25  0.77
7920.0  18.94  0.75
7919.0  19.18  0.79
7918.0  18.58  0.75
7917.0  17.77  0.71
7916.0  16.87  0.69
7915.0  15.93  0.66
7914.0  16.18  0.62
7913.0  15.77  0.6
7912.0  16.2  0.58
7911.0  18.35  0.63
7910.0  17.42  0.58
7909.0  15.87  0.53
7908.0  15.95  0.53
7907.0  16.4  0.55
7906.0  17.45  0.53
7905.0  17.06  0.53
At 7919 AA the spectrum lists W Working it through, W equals 19.18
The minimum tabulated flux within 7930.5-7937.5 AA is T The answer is 16.33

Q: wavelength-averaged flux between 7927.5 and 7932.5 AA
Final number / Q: 17.9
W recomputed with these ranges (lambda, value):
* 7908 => 15.95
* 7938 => 13.93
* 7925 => 15.76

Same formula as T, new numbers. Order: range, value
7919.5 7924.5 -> 17.33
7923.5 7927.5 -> 15.48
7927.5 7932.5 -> 17.28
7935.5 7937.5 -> 16.59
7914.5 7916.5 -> 15.93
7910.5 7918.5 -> 15.77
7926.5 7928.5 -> 16.23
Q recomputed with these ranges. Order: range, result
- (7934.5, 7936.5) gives 17.4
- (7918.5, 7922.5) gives 18.9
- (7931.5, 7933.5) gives 17.4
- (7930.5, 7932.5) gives 17.8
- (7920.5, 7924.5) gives 18.4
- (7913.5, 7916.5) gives 16.3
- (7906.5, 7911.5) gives 16.8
